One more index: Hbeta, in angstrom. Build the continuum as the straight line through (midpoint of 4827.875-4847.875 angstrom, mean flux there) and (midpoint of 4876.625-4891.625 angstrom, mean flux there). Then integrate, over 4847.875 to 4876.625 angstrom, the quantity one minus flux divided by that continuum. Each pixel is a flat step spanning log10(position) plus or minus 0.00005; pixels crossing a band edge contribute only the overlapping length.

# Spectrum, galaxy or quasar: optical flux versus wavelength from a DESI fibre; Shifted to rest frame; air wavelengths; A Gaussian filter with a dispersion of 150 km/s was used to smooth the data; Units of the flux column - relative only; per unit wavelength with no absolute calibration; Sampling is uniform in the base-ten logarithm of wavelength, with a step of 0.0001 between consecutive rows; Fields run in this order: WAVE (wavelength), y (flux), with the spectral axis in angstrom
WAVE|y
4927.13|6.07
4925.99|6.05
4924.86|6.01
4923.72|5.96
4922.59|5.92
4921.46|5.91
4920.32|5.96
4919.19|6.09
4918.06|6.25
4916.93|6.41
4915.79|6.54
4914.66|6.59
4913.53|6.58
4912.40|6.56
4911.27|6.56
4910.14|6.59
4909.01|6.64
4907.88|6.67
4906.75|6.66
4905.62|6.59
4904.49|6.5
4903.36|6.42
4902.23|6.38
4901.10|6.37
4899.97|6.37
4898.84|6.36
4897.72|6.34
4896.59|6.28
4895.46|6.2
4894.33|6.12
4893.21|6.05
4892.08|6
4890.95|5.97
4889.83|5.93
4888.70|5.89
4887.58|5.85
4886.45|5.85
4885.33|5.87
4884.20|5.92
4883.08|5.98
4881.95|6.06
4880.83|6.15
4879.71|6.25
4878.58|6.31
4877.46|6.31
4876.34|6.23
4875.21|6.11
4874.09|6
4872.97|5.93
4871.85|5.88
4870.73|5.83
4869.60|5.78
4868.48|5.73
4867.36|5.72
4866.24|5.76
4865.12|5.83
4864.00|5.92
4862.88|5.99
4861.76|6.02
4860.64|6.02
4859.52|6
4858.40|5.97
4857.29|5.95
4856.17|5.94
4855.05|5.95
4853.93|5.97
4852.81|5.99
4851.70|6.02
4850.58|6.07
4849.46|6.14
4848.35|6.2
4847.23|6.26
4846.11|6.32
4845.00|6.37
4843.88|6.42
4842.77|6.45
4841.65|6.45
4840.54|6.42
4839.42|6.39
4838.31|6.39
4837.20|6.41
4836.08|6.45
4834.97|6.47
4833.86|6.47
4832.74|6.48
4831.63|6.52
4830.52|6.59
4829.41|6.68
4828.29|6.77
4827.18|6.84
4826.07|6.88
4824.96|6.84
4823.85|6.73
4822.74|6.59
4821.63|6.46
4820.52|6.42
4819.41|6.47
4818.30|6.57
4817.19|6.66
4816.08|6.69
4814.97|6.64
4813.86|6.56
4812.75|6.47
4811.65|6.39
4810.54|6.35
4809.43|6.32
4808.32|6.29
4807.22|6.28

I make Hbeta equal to 1.3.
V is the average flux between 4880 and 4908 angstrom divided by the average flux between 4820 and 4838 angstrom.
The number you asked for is 0.94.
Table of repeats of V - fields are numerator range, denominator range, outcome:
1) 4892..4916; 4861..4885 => 1.08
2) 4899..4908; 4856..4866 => 1.09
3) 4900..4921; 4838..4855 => 1.03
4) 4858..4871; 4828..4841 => 0.90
